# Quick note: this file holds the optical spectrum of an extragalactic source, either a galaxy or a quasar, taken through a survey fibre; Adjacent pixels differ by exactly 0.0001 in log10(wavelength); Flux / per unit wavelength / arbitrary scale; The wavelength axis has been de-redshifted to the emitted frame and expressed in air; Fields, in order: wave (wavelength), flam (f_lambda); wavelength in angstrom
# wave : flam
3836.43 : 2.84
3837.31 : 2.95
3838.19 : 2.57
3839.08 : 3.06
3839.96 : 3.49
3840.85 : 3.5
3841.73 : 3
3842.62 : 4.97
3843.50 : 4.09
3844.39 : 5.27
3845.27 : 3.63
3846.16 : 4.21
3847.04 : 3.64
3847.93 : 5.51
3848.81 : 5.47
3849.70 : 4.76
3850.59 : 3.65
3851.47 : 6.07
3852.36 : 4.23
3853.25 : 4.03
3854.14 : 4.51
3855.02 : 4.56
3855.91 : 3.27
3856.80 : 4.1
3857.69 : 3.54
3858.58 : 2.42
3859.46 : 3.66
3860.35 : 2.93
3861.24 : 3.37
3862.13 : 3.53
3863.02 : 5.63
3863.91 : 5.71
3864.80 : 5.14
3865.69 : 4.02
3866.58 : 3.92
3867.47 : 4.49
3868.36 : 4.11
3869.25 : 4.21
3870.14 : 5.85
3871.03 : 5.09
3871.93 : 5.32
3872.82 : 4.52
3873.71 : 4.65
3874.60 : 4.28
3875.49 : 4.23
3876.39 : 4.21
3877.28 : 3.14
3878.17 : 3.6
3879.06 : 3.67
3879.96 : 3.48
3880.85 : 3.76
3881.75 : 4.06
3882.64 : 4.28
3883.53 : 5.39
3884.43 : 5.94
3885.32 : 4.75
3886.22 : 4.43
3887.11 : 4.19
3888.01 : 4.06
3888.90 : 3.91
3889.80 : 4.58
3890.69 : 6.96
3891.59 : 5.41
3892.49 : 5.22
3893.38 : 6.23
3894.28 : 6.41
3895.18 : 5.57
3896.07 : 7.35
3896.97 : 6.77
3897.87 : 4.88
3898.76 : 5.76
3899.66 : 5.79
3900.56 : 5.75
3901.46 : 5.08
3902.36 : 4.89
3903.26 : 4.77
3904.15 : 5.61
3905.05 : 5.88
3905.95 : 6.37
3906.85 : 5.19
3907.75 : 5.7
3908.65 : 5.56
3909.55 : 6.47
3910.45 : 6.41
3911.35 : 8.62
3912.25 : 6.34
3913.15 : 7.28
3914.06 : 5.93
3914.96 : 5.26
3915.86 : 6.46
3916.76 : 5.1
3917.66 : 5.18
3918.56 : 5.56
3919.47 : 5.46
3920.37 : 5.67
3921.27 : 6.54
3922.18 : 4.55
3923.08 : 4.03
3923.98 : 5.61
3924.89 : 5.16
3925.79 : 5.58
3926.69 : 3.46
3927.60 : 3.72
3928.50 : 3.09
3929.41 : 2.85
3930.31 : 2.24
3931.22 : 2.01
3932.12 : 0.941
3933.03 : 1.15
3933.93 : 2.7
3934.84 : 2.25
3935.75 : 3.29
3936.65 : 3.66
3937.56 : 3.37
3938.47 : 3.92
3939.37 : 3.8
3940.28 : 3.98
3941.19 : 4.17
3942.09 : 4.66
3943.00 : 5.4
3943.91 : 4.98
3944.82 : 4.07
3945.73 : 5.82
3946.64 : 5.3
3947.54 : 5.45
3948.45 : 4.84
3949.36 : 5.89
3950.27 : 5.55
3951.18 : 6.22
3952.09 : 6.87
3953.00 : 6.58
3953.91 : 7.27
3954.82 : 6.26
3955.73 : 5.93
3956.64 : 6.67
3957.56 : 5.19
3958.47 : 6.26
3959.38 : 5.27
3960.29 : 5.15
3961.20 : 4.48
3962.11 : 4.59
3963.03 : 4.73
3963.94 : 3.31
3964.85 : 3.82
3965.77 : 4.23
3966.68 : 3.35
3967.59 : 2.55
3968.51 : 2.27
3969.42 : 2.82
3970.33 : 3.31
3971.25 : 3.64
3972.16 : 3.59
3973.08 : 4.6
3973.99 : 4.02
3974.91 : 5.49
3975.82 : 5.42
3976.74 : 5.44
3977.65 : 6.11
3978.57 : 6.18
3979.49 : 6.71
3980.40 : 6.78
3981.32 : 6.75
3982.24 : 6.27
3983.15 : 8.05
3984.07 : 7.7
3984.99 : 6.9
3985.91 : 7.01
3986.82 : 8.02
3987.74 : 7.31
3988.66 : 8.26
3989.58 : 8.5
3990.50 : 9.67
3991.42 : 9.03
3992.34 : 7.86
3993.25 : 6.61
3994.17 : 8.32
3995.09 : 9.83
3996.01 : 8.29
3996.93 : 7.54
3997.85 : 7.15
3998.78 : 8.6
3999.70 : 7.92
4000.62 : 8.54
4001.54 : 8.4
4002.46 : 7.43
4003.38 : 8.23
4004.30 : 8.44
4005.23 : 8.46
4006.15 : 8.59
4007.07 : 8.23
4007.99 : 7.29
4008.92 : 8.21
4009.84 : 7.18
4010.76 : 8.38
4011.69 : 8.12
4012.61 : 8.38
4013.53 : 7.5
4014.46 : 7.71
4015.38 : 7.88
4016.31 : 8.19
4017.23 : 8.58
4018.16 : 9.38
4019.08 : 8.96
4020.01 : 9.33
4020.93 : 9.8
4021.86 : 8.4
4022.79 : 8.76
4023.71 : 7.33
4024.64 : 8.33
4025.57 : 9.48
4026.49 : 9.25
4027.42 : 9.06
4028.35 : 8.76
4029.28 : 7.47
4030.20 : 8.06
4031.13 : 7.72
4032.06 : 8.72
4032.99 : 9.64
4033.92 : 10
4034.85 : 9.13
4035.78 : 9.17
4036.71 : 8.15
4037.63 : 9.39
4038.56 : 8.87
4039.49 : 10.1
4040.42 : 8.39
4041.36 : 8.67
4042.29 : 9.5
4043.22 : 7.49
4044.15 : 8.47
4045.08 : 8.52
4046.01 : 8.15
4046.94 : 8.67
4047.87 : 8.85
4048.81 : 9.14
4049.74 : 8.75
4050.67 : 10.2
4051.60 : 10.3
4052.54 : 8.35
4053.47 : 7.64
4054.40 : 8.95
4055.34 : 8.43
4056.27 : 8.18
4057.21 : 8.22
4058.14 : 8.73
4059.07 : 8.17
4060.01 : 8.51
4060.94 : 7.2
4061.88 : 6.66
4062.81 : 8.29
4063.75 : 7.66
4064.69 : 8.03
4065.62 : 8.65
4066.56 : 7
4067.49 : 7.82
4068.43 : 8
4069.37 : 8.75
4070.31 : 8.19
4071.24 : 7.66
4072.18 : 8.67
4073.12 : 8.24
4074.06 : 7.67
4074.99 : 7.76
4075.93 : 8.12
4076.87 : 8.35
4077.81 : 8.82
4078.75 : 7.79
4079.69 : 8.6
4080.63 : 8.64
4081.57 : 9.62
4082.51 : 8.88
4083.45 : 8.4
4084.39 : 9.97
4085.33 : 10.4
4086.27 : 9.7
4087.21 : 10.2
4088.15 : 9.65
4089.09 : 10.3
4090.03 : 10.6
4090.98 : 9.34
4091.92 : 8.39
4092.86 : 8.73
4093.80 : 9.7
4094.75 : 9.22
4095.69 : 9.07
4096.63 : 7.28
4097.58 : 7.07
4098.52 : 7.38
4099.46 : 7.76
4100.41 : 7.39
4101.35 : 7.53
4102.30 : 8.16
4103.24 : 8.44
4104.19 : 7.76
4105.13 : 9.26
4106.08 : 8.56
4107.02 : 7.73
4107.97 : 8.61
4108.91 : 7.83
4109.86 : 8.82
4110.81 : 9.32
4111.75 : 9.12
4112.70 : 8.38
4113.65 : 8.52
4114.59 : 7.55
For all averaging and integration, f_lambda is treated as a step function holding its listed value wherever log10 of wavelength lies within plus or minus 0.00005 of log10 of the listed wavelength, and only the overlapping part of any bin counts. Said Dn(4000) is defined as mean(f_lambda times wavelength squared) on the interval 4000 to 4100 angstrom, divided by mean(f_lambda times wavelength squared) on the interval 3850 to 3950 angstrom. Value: 2.0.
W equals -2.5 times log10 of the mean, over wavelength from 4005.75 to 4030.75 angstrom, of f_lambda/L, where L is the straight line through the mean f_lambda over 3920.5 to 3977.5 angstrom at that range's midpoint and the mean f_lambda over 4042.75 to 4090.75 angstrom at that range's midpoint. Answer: -0.216 mag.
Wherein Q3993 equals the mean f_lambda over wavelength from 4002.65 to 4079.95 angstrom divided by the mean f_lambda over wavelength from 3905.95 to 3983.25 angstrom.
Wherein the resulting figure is 1.72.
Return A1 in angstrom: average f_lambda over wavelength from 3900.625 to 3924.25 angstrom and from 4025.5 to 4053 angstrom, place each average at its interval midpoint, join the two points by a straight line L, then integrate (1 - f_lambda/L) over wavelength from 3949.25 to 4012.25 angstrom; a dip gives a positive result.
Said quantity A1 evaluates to 8.3 angstrom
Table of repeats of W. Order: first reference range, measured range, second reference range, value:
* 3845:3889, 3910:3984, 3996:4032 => 0.301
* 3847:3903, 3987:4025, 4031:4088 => -0.110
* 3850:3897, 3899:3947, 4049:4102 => 0.150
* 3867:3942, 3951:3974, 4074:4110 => 0.250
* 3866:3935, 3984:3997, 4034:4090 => -0.159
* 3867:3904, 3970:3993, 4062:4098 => 0.042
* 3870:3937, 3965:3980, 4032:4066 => 0.465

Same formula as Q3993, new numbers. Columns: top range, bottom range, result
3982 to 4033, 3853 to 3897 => 1.81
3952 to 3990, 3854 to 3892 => 1.28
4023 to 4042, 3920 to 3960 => 1.91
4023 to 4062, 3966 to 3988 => 1.60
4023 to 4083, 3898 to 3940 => 1.78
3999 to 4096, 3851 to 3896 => 1.90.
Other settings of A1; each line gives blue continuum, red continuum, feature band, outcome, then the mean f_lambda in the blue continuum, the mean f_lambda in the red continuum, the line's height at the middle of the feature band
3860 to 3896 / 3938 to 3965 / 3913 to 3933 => 1.93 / 4.64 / 5.23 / 5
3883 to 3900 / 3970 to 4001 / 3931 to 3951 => 7.16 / 5.45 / 6.94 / 6.23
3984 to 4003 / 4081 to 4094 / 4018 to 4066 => 0.91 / 8.05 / 9.56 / 8.83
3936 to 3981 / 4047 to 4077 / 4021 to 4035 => -2.97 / 4.9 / 8.29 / 7.17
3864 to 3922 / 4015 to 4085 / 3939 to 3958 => 2.78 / 5.23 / 8.56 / 6.41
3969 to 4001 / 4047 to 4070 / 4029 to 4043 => -1.73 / 6.81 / 8.35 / 7.88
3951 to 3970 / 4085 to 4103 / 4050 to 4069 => -1.12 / 4.91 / 8.82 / 7.81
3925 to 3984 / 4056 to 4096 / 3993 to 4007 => -4.71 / 4.63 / 8.62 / 6.12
